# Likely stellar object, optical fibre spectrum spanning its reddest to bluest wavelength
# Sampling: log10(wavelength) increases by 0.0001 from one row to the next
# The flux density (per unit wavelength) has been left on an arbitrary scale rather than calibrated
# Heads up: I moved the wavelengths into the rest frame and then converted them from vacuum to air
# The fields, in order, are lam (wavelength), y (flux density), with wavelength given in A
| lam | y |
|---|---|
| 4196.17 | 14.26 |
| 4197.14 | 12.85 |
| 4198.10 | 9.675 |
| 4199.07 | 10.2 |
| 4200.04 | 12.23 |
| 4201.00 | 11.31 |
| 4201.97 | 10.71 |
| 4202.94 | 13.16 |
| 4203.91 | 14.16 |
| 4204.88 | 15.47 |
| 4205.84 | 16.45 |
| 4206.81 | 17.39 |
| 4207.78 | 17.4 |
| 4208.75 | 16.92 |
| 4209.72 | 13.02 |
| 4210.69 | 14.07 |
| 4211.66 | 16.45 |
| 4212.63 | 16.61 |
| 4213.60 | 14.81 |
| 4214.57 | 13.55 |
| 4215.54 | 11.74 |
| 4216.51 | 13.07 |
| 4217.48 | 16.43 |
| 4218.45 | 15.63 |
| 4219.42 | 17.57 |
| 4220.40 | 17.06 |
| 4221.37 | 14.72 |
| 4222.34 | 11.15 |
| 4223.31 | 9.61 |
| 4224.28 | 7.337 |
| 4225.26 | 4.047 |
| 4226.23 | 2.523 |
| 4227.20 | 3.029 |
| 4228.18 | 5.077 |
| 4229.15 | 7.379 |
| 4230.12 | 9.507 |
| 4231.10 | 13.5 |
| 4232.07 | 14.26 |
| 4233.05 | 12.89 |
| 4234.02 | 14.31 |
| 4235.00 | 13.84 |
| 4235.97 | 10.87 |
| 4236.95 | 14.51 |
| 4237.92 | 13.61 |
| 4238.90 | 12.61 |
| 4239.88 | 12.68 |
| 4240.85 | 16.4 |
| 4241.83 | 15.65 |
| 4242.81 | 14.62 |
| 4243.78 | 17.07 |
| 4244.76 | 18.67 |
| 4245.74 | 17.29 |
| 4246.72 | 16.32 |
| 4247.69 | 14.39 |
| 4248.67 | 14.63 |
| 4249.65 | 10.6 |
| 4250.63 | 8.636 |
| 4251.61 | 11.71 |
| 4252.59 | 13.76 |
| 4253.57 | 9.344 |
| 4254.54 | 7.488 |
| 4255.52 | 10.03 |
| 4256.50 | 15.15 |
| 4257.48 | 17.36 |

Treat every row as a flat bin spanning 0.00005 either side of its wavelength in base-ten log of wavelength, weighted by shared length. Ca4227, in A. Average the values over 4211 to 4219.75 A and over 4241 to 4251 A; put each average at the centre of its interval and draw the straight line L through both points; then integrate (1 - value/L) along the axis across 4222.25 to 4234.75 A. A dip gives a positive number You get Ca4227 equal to 5.1 A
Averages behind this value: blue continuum 15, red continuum 14.9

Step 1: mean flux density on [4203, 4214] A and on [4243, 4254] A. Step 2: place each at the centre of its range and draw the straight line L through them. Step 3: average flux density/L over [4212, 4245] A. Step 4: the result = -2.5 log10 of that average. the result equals 0.18 mag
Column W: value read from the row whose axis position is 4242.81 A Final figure 14.62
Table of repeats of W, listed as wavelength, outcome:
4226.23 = 2.523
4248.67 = 14.63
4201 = 11.31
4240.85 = 16.4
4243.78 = 17.07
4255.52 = 10.03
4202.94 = 13.16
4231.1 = 13.5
